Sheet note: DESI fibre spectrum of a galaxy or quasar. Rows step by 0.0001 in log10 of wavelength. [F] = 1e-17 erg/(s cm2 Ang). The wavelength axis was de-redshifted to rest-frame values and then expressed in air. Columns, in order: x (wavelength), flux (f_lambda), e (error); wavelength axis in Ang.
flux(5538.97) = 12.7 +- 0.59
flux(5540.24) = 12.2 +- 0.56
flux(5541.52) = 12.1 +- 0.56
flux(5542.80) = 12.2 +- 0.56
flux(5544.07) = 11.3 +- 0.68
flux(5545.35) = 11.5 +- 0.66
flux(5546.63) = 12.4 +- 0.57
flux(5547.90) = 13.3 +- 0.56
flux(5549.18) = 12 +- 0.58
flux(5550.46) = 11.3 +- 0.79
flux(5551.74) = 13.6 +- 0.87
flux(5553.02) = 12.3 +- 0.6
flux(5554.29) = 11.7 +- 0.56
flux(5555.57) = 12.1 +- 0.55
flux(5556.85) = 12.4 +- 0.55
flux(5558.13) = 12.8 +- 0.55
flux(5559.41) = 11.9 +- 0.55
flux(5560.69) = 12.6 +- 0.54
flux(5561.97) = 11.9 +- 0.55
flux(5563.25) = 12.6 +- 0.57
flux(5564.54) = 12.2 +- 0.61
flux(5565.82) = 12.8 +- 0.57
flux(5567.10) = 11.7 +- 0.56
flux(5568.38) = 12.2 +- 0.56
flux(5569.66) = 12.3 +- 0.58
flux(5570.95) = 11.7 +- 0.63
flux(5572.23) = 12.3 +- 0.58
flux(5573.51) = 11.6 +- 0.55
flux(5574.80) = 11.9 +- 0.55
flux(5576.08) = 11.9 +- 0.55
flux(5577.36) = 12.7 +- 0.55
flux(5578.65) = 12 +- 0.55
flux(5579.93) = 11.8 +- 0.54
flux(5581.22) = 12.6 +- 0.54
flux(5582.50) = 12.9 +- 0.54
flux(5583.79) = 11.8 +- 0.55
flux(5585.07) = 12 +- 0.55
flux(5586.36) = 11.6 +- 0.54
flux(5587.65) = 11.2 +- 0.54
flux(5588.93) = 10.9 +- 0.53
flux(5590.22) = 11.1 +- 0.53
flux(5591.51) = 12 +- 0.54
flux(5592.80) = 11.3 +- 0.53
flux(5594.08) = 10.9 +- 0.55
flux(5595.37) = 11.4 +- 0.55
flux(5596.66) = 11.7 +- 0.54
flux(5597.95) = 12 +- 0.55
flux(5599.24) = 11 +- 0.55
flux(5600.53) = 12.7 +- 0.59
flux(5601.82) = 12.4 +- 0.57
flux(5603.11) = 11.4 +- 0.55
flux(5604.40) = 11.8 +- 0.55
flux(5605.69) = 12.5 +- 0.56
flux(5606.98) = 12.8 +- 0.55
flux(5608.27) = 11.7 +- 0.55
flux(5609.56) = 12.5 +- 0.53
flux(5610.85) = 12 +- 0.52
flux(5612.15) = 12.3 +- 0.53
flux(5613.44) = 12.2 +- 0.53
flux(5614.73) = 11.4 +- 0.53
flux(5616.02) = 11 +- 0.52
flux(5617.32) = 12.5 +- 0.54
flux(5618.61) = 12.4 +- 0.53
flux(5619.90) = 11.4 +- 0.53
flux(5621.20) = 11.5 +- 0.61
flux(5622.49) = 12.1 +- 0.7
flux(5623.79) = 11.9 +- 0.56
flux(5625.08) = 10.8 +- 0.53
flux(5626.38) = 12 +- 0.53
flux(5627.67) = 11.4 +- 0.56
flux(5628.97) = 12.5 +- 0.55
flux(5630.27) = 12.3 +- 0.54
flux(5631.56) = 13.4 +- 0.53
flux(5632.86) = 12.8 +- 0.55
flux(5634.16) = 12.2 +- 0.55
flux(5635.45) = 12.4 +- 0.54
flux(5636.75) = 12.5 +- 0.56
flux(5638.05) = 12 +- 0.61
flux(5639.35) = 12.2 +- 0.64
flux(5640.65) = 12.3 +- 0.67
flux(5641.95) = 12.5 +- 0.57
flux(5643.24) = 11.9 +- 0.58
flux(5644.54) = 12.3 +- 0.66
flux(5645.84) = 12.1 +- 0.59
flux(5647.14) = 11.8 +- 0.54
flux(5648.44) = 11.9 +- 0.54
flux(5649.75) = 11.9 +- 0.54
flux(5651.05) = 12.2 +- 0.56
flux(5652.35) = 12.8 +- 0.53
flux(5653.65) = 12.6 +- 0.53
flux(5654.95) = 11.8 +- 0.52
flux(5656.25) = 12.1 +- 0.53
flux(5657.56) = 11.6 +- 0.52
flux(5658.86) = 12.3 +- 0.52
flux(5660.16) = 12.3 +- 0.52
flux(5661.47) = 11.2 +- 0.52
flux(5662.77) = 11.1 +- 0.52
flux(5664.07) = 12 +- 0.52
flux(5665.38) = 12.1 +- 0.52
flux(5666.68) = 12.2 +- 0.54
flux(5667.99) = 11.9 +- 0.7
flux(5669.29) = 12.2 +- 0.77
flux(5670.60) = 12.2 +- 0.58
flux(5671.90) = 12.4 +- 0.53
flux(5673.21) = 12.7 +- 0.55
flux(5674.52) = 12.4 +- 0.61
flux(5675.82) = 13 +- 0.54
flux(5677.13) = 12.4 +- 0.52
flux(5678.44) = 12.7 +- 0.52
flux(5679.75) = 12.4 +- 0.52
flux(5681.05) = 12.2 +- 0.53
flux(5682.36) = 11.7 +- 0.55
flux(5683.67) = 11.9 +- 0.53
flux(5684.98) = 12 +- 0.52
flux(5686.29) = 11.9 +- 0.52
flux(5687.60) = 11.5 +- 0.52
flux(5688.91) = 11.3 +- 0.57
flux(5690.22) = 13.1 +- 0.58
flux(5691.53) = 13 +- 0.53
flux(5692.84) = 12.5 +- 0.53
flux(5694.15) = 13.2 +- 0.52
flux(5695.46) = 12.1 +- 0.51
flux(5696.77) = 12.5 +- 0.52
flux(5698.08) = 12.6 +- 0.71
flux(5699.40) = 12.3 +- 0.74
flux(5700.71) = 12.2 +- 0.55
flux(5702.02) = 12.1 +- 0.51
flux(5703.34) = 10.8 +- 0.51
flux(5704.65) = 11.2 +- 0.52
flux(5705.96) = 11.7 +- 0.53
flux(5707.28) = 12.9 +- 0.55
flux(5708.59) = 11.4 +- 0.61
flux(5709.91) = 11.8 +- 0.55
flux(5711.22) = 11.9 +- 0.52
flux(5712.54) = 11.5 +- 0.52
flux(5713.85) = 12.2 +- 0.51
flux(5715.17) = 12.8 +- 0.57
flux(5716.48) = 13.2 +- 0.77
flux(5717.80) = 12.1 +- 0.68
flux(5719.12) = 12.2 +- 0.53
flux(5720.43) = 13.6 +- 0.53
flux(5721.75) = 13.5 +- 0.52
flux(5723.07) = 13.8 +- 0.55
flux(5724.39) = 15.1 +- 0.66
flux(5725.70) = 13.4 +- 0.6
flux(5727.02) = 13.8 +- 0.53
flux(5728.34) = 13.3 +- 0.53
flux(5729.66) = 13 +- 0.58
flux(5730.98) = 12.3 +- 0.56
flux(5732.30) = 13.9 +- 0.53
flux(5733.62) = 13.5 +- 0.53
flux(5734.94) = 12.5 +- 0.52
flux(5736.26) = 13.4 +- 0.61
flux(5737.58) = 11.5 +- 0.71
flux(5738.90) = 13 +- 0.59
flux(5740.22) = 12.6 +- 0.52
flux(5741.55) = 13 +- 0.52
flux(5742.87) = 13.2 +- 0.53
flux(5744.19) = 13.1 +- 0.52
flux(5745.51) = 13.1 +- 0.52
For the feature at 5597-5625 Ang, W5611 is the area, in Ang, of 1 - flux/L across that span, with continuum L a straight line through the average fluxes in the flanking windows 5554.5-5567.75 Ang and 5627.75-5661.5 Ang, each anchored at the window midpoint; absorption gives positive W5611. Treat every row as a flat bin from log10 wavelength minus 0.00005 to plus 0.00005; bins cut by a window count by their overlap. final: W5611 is 0.7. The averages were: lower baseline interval 12.3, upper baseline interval 12.2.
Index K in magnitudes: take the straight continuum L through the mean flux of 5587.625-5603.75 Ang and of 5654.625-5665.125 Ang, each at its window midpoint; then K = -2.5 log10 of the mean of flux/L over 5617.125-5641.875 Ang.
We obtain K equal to -0.04 mag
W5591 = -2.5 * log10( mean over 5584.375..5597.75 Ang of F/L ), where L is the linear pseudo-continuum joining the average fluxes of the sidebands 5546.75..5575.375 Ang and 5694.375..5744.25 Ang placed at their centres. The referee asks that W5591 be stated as 0.08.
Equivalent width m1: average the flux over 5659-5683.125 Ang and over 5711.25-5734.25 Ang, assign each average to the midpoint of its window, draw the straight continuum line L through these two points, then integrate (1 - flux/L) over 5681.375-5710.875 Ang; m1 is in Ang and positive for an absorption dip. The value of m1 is 1.27 Ang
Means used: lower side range 12.2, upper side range 13.1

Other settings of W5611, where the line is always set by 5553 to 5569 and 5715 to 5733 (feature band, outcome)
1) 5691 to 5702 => 0.51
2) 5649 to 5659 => 0.54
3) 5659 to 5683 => 1.45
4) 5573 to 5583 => 0.15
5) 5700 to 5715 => 1.56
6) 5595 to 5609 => 0.62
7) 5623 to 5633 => 0.46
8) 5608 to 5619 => 0.51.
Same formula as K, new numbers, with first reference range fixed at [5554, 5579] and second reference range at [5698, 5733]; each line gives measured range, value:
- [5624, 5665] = 0.03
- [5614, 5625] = 0.05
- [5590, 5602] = 0.06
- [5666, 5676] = 0.01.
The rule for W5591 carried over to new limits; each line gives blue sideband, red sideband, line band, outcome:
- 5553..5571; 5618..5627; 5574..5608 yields 0.01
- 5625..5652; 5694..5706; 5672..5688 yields -0.01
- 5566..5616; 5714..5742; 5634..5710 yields 0.04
